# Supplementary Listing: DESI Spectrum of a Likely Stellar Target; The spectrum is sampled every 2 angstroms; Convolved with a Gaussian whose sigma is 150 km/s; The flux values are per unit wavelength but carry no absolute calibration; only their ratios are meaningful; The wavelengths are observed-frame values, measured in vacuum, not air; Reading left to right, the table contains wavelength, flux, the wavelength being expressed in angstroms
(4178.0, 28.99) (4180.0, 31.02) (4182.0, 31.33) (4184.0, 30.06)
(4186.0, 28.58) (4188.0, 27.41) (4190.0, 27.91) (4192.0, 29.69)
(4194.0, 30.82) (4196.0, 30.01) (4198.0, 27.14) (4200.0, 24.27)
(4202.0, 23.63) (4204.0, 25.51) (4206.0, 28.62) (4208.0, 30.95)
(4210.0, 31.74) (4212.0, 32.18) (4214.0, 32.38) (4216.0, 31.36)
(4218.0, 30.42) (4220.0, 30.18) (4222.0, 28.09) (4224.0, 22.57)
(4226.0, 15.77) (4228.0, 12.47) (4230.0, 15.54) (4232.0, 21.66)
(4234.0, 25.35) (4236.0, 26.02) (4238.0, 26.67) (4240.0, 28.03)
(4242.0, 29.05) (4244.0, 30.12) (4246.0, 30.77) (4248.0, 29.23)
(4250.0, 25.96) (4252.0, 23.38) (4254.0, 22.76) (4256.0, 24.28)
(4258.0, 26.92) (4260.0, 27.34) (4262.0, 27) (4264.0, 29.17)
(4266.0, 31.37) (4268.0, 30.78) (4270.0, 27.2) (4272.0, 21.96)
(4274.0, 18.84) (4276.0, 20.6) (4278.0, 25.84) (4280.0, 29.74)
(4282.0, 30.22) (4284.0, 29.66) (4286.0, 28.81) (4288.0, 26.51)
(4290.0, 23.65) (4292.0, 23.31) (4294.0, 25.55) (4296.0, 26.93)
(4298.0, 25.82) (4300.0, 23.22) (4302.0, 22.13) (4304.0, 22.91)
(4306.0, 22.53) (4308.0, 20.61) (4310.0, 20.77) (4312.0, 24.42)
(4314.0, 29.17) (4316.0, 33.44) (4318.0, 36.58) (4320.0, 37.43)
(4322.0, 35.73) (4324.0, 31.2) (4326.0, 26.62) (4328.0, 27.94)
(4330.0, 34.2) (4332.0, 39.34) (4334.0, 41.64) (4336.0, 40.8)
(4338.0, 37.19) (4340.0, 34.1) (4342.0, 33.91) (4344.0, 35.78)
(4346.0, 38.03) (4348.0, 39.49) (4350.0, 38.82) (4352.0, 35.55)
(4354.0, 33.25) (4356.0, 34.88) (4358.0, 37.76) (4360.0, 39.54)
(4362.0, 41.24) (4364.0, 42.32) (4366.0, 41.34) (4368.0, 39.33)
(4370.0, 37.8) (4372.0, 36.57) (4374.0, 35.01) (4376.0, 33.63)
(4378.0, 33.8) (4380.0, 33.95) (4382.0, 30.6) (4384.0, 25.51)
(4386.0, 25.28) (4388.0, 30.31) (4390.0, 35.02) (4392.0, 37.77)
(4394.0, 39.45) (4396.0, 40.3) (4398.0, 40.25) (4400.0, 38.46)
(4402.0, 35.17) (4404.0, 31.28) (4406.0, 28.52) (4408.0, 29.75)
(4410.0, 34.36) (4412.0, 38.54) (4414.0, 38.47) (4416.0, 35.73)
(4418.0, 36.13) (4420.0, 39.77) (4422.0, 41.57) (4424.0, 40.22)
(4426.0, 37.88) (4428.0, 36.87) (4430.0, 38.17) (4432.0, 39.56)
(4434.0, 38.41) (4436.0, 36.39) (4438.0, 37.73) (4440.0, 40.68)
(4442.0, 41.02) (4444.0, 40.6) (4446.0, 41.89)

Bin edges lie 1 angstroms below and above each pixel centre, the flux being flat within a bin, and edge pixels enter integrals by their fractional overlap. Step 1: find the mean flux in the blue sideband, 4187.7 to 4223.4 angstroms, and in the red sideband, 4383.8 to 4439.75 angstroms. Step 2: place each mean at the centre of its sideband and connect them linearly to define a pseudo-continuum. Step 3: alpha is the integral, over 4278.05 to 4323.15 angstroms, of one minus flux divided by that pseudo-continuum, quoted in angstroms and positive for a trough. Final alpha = 7.1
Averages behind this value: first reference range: 29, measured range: 27.2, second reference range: 36.2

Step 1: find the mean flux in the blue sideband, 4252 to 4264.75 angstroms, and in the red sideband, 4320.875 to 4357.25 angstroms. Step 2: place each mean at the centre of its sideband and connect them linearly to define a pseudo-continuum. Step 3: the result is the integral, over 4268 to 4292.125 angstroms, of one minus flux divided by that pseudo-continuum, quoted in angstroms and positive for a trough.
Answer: 2.3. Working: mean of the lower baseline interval 26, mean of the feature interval 25.8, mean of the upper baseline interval 35.5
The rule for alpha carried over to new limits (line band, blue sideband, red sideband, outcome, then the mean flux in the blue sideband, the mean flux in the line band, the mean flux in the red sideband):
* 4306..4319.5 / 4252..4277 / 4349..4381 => 1.6 angstroms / 25.6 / 27.5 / 37.2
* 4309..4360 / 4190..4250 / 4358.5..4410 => -2.5 angstroms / 26.9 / 34.4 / 35.3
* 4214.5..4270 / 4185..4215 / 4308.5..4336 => 7.2 angstroms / 28.7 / 26.1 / 32.3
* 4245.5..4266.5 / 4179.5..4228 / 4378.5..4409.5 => 1.9 angstroms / 28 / 26.9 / 33.5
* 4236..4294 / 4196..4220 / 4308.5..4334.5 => 7.0 angstroms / 29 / 26.7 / 31.8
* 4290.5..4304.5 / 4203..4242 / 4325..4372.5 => 3.6 angstroms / 26.2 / 24.3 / 37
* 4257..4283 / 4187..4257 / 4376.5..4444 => 2.1 angstroms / 26.6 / 26.7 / 36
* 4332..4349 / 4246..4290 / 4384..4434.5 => -3.4 angstroms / 26.6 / 37.7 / 36.1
